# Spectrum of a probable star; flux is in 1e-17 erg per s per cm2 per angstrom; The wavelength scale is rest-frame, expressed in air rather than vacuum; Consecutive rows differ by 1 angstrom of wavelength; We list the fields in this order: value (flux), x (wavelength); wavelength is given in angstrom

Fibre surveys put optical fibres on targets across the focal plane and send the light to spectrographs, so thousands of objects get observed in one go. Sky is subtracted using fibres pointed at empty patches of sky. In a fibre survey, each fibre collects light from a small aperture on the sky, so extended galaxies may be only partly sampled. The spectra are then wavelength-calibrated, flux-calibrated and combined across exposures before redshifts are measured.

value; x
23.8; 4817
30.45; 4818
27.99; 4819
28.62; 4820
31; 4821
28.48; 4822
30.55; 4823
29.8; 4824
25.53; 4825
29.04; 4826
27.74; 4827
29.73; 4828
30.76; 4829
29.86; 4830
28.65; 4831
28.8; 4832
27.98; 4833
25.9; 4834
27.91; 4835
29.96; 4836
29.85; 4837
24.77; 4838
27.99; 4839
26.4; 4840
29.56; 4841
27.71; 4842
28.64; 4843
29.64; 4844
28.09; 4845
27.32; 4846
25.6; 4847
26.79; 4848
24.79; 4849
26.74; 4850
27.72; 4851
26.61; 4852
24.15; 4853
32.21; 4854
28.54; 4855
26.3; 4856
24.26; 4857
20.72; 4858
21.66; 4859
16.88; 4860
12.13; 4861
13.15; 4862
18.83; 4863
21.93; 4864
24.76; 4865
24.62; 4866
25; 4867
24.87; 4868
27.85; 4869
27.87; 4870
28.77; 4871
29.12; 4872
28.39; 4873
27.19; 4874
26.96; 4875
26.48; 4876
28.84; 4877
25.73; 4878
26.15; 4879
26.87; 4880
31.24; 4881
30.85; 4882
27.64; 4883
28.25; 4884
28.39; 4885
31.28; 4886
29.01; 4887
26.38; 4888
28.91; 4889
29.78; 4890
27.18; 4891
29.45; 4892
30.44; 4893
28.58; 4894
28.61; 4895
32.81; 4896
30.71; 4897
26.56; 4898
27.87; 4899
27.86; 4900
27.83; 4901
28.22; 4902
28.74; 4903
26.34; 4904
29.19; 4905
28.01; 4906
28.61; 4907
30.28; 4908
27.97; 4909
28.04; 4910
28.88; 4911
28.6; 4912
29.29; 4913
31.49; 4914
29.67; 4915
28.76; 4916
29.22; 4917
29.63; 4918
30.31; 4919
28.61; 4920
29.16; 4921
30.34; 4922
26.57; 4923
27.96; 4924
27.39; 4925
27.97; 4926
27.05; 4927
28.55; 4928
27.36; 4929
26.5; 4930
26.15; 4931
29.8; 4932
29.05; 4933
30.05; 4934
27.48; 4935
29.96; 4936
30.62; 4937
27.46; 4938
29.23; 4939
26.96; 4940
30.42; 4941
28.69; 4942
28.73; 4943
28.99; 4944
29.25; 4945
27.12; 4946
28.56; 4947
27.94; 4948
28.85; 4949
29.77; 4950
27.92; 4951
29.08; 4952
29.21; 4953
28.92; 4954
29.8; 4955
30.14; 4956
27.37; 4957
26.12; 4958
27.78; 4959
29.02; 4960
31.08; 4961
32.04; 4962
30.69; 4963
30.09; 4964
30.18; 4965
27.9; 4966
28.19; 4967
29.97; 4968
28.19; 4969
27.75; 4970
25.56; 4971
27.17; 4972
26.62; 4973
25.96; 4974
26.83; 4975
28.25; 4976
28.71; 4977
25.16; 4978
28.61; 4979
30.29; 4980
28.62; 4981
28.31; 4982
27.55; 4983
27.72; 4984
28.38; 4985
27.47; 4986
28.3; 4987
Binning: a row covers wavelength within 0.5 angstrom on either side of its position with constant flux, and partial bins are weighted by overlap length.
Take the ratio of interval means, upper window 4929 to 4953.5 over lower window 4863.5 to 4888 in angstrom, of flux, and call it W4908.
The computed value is 1.0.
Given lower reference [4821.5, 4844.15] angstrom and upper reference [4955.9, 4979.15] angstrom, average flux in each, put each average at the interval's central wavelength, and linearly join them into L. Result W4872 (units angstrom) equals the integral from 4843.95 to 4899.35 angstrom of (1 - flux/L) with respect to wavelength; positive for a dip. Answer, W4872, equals 3.66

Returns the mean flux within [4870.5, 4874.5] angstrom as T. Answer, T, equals 28.4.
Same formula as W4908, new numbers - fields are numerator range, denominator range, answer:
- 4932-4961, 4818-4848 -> 1.01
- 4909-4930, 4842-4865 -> 1.18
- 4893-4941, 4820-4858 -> 1.03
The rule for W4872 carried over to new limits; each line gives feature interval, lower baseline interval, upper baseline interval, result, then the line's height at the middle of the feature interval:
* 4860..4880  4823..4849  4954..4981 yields 2.6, 28.2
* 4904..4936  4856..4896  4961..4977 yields -1.7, 27.2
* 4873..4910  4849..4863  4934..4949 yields -4.5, 25.4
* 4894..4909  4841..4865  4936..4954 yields -1.1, 26.8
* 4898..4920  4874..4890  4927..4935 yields -0.5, 28.1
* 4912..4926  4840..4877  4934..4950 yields -0.6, 27.8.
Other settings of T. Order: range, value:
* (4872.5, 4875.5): 27.5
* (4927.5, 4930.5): 27.5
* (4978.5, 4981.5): 29.2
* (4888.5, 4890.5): 29.3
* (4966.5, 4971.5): 27.9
